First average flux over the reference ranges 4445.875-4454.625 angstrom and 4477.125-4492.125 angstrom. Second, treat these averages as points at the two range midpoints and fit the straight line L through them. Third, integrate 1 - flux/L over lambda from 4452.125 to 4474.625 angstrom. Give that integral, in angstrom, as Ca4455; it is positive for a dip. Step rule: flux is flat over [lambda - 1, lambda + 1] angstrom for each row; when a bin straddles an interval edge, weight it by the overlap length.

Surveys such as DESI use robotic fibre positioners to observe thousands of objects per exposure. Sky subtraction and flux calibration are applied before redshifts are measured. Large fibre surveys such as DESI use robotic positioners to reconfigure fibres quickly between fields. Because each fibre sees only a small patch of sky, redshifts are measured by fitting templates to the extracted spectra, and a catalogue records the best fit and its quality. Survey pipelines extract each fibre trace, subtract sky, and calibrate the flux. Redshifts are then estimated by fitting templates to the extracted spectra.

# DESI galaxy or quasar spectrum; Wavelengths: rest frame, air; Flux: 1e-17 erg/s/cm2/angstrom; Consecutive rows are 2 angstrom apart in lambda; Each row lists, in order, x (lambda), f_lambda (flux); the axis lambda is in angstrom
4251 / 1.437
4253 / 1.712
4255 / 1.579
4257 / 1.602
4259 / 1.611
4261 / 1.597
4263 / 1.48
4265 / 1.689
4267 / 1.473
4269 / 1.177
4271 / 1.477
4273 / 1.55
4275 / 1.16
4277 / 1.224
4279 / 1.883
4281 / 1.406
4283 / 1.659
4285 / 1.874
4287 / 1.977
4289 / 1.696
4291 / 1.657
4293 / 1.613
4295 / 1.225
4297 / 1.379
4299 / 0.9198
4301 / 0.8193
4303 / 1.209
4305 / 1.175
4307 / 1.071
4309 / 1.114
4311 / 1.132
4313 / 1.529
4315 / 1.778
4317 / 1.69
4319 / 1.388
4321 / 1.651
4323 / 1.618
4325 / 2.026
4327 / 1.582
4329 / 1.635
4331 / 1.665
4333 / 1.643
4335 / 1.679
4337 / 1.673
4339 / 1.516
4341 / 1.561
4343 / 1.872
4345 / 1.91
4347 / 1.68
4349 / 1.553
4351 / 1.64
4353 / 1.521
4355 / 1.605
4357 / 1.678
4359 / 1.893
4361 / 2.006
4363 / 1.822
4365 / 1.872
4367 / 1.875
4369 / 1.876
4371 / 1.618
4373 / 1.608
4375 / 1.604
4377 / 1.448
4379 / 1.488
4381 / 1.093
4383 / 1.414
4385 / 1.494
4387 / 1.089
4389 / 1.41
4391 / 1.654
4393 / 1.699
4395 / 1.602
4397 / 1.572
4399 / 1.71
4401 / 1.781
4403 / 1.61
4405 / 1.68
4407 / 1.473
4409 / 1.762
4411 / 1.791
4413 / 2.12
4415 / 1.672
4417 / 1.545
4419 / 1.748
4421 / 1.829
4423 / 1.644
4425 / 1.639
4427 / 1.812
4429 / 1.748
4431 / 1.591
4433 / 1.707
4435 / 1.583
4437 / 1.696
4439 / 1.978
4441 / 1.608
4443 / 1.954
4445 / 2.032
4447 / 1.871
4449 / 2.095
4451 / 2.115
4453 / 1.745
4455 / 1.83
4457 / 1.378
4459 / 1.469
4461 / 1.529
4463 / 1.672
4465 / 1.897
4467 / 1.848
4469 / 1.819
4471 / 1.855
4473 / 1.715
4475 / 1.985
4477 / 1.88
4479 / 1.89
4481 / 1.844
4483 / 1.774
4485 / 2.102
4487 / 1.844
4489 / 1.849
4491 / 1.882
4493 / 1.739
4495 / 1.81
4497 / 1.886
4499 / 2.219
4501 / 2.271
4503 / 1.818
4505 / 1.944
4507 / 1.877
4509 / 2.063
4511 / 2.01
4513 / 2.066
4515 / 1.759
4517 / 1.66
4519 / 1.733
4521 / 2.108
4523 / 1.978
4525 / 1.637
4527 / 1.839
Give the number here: 2.46 angstrom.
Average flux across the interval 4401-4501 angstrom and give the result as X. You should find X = 1.8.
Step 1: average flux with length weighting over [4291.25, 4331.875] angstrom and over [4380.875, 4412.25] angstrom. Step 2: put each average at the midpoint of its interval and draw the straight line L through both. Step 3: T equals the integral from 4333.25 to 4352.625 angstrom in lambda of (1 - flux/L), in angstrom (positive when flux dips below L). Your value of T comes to -2.6 angstrom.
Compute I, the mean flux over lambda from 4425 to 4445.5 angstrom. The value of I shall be 1.76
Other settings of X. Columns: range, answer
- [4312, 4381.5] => 1.67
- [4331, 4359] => 1.66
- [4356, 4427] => 1.65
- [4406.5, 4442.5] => 1.73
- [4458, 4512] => 1.87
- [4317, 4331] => 1.65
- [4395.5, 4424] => 1.71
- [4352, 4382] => 1.67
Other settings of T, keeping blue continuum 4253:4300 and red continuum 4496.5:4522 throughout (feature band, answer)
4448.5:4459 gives 0.38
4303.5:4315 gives 2.39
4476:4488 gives 0.10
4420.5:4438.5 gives 1.08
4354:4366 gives -0.96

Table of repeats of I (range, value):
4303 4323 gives 1.39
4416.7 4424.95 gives 1.7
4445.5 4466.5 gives 1.77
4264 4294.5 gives 1.56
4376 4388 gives 1.34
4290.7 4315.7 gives 1.26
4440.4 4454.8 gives 1.92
